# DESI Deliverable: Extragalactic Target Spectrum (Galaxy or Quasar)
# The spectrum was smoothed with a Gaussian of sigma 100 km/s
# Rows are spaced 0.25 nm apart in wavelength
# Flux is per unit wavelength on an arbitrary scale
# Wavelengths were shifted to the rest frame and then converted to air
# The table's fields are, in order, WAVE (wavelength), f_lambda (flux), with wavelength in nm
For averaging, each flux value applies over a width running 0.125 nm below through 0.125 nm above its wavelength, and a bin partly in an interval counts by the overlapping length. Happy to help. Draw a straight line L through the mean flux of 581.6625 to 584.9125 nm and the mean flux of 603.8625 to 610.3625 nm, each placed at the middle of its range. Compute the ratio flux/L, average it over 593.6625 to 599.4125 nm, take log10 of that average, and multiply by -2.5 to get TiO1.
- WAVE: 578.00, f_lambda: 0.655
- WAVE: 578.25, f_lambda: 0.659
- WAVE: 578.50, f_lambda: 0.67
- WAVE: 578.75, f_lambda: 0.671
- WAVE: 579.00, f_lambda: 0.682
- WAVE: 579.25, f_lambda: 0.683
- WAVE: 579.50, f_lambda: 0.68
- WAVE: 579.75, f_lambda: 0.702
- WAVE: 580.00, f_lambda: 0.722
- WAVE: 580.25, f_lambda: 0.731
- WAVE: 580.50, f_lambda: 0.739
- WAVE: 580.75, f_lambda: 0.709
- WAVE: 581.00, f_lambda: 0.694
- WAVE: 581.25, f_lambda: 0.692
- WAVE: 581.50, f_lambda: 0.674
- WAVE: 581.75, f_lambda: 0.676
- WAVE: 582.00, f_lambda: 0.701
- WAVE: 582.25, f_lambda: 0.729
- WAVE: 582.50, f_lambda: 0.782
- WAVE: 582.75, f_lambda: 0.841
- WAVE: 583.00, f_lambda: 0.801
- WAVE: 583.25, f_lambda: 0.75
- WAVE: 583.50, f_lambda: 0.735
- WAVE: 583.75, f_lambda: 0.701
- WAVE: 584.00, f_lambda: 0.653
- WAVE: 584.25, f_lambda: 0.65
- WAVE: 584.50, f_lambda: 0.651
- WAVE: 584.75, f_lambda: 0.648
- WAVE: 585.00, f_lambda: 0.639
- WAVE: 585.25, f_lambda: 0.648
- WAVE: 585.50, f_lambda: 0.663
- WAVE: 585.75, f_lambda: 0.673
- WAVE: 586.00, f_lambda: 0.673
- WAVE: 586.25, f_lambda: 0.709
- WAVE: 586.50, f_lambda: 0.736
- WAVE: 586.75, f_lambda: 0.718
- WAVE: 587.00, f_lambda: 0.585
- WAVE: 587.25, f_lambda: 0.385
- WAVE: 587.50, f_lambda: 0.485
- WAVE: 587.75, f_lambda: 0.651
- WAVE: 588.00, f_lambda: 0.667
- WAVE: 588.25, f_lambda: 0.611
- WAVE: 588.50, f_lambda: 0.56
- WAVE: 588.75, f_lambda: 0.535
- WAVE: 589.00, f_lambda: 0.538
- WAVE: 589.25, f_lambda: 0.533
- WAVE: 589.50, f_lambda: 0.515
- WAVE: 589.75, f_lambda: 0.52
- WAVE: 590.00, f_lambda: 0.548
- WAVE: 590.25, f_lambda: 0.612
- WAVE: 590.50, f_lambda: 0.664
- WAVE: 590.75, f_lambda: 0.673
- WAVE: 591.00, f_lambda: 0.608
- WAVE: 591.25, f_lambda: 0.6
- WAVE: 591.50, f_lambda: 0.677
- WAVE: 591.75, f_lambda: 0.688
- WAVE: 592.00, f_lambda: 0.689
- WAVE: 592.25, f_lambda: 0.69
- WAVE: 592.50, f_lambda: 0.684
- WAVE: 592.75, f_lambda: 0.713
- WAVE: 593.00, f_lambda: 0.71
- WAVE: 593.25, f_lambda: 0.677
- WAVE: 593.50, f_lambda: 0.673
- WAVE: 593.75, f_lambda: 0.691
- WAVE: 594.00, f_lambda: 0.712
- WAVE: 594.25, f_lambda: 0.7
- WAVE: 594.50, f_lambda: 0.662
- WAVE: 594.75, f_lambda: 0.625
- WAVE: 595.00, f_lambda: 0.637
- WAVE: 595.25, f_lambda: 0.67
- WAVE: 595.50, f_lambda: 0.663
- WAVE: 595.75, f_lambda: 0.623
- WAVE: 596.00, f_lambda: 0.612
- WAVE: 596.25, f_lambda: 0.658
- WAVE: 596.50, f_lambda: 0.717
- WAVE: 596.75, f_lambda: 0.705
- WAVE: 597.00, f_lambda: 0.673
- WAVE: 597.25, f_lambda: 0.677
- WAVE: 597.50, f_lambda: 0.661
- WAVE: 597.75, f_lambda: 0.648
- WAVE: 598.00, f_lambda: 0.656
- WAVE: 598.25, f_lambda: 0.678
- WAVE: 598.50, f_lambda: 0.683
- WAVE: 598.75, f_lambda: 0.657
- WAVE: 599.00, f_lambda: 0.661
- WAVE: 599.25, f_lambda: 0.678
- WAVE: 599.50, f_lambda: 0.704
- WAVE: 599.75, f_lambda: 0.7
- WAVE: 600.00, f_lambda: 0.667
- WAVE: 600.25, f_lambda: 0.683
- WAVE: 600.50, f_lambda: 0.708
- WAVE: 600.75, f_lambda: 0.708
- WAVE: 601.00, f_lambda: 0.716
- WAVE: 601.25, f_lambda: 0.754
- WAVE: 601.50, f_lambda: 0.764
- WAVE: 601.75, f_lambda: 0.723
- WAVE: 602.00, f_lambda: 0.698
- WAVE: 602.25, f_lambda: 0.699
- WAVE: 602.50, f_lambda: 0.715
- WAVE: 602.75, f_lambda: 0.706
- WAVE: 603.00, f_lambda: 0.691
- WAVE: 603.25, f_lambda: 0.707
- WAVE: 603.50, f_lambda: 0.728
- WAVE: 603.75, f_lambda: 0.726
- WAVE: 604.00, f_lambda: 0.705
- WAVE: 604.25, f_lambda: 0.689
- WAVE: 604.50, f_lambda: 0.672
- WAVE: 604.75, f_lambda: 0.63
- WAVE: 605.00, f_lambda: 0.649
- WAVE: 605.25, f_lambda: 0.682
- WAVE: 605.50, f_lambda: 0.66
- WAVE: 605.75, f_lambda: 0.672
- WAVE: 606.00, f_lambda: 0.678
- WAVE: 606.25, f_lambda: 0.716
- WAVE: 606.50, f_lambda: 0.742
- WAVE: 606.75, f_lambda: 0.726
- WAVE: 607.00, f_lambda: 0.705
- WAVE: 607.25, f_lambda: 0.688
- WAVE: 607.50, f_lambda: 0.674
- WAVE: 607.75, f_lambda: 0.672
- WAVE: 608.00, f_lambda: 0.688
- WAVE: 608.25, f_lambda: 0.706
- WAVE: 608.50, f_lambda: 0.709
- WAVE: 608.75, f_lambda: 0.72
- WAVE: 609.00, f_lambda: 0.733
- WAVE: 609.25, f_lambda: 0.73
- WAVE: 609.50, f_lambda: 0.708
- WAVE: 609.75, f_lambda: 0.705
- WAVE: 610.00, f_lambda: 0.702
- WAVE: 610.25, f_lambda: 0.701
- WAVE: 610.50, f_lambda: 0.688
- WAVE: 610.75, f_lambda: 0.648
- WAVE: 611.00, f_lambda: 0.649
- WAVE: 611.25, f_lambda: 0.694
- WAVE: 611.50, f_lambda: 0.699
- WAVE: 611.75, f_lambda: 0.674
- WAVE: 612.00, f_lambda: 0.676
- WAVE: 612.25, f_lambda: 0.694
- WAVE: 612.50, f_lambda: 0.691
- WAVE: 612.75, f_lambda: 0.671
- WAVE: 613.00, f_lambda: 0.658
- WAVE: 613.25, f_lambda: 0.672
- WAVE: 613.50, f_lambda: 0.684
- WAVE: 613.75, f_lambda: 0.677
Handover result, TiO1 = 0.06 mag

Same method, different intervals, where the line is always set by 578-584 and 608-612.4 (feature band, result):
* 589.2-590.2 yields 0.303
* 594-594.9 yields 0.057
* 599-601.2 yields 0.009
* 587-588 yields 0.301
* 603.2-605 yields 0.014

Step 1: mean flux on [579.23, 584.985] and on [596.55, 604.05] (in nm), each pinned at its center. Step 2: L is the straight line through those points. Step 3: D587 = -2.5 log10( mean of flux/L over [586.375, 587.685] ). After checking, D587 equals 0.20 mag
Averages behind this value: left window 0.71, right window 0.696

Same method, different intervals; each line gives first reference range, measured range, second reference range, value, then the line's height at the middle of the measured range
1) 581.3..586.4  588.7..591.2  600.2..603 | 0.22 mag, 0.705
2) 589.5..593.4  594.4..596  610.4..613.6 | 0.01 mag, 0.652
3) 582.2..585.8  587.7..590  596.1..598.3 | 0.22 mag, 0.693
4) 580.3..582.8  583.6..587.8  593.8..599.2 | 0.11 mag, 0.705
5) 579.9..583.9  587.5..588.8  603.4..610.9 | 0.20 mag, 0.721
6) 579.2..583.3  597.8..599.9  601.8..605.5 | 0.04 mag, 0.699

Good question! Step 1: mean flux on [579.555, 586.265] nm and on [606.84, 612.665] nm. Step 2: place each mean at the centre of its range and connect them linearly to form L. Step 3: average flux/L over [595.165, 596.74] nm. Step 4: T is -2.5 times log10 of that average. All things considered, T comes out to 0.061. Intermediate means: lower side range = 0.703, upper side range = 0.694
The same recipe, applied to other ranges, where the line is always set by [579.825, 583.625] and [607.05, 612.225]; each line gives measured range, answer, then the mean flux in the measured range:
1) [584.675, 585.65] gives 0.12 mag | 0.65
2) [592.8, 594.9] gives 0.05 mag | 0.682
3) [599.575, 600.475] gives 0.03 mag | 0.687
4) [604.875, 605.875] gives 0.05 mag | 0.666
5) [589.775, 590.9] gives 0.17 mag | 0.615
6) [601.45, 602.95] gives -0.02 mag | 0.714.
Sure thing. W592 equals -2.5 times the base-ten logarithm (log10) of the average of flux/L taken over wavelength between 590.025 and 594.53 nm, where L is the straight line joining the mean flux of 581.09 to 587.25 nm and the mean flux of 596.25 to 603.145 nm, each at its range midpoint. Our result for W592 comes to 0.03 mag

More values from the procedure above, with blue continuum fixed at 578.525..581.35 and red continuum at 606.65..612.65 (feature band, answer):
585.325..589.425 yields 0.152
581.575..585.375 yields -0.012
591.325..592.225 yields 0.027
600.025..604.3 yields -0.025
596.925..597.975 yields 0.053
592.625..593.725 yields 0.007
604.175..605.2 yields 0.057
